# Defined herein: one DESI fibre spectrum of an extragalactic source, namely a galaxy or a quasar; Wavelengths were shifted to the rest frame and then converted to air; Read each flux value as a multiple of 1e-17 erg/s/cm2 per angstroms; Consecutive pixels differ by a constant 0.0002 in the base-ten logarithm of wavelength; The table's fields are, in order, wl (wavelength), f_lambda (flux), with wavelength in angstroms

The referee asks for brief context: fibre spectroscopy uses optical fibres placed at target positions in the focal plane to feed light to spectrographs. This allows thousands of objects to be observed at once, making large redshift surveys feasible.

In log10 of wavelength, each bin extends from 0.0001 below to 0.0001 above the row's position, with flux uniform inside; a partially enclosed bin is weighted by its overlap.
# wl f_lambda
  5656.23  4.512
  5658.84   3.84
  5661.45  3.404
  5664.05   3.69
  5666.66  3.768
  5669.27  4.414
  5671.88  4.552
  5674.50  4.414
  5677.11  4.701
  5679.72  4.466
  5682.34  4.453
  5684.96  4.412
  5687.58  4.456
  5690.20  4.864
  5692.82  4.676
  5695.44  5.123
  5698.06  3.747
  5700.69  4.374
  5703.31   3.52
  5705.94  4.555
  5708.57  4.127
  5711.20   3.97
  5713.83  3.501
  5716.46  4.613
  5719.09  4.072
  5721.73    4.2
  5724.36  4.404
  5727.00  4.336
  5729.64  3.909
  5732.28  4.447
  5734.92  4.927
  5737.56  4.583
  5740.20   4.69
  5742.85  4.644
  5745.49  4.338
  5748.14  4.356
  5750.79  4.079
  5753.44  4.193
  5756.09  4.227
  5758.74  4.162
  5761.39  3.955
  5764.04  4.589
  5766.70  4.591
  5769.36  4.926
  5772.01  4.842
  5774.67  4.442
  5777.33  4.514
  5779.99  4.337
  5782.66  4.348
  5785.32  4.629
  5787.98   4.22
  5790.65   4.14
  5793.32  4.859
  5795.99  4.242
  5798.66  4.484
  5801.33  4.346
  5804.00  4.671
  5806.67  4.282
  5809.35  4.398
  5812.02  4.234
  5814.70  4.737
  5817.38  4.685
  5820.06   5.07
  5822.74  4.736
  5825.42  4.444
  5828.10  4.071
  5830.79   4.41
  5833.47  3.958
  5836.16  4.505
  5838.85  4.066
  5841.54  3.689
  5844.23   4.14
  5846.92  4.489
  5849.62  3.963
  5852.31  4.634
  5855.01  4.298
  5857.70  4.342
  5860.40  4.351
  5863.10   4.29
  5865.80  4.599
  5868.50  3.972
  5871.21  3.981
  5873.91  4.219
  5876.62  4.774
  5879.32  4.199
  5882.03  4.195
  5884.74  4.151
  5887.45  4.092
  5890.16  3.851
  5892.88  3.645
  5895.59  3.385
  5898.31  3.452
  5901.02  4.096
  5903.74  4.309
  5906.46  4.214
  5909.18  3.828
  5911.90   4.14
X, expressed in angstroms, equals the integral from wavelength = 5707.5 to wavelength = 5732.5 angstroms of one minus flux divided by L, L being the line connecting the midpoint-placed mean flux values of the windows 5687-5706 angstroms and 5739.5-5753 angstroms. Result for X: 1.4 angstroms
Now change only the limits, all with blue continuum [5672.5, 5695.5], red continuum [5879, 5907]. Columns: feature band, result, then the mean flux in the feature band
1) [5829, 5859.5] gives -1.0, 4.23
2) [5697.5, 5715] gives 2.1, 3.98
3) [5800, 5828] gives -2.3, 4.54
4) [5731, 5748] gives -0.7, 4.59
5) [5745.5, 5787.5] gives -0.7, 4.41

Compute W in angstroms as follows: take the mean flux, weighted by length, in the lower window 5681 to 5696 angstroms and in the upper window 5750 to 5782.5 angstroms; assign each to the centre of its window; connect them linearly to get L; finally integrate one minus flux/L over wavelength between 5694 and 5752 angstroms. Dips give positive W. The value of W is 3.0 angstroms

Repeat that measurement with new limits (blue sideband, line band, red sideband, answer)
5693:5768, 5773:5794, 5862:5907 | -1.0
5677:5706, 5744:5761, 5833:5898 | 0.5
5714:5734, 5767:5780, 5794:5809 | -0.8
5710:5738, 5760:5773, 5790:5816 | -0.6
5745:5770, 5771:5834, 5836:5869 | -2.6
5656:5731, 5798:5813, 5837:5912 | -0.8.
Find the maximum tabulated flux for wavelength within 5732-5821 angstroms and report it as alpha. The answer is 5.07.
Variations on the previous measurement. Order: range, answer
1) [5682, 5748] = 5.123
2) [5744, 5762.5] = 4.356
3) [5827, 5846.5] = 4.505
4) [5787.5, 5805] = 4.859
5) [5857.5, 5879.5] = 4.774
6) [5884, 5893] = 4.151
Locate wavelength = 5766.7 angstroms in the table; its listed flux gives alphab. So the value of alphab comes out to 4.591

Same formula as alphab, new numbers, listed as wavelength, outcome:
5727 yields 4.336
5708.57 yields 4.127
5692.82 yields 4.676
